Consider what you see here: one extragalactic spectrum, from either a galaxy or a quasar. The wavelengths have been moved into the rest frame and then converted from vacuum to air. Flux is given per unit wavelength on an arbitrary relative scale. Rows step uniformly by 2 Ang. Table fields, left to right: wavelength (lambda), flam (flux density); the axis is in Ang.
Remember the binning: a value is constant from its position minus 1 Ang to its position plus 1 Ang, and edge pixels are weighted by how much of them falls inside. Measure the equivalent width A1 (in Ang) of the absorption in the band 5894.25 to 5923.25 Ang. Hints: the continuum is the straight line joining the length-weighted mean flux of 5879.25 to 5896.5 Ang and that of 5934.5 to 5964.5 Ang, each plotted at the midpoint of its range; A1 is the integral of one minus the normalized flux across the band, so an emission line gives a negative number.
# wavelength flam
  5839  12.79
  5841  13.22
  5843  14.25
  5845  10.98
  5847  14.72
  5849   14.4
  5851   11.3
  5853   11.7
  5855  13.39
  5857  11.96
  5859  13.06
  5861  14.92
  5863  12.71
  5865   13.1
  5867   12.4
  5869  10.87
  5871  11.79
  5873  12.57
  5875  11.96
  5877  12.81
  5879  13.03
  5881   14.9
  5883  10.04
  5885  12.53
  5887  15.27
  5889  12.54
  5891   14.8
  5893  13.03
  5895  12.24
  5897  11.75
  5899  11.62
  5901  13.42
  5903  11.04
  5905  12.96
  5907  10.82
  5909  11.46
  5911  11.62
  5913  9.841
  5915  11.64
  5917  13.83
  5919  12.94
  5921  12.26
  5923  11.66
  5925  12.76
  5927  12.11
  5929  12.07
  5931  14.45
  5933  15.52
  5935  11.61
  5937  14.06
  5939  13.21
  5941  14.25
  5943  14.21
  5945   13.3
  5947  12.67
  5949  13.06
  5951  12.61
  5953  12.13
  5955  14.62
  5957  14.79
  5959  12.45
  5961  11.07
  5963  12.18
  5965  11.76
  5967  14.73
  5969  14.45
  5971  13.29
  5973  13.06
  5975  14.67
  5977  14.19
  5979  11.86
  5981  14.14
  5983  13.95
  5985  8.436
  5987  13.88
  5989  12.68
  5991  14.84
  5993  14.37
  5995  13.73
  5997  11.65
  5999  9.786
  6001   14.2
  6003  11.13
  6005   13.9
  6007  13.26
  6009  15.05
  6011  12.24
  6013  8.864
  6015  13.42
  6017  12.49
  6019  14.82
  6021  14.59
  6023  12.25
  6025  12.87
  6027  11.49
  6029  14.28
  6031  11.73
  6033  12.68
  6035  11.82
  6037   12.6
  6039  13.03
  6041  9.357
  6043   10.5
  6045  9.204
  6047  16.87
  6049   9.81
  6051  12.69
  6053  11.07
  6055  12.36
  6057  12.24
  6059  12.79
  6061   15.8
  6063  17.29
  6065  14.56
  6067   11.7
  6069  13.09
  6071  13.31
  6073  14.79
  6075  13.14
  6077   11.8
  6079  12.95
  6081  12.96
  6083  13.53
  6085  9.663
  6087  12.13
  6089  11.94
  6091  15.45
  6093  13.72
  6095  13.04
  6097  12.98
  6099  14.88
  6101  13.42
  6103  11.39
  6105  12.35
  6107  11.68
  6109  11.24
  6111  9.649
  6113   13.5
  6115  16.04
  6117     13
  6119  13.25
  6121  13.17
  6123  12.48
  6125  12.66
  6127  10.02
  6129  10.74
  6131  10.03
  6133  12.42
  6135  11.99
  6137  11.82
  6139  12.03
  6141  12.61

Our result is 2.6 Ang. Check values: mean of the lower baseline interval 13.1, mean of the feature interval 11.9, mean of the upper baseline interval 13.1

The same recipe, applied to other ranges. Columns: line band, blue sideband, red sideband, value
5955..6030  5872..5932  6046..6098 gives -1.1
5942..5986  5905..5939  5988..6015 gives -1.6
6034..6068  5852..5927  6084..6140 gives -0.5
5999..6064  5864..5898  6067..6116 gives 0.7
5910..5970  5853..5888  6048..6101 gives -0.3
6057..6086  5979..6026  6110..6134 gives -1.9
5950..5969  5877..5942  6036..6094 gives -0.5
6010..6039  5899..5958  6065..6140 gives 0.1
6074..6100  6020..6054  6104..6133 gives -1.7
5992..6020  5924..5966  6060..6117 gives 0.7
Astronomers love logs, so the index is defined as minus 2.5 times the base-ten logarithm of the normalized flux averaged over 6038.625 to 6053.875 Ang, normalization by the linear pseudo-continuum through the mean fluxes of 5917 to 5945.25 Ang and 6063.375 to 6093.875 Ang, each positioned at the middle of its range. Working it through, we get 0.14 mag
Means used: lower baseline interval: 13.2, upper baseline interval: 13.1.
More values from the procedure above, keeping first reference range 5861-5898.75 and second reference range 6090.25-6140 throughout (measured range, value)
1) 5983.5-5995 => -0.03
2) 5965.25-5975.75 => -0.10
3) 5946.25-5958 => -0.06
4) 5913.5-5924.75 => 0.03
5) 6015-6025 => -0.07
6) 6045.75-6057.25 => 0.01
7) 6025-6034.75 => 0.01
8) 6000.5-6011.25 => -0.06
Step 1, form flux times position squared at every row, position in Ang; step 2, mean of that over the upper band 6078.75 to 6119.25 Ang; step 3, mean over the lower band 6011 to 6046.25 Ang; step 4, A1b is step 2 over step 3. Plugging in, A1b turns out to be 1.1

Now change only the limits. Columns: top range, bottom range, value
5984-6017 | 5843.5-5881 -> 1.04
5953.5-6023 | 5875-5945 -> 1.05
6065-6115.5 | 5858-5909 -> 1.09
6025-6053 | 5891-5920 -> 1.04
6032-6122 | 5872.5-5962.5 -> 1.06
